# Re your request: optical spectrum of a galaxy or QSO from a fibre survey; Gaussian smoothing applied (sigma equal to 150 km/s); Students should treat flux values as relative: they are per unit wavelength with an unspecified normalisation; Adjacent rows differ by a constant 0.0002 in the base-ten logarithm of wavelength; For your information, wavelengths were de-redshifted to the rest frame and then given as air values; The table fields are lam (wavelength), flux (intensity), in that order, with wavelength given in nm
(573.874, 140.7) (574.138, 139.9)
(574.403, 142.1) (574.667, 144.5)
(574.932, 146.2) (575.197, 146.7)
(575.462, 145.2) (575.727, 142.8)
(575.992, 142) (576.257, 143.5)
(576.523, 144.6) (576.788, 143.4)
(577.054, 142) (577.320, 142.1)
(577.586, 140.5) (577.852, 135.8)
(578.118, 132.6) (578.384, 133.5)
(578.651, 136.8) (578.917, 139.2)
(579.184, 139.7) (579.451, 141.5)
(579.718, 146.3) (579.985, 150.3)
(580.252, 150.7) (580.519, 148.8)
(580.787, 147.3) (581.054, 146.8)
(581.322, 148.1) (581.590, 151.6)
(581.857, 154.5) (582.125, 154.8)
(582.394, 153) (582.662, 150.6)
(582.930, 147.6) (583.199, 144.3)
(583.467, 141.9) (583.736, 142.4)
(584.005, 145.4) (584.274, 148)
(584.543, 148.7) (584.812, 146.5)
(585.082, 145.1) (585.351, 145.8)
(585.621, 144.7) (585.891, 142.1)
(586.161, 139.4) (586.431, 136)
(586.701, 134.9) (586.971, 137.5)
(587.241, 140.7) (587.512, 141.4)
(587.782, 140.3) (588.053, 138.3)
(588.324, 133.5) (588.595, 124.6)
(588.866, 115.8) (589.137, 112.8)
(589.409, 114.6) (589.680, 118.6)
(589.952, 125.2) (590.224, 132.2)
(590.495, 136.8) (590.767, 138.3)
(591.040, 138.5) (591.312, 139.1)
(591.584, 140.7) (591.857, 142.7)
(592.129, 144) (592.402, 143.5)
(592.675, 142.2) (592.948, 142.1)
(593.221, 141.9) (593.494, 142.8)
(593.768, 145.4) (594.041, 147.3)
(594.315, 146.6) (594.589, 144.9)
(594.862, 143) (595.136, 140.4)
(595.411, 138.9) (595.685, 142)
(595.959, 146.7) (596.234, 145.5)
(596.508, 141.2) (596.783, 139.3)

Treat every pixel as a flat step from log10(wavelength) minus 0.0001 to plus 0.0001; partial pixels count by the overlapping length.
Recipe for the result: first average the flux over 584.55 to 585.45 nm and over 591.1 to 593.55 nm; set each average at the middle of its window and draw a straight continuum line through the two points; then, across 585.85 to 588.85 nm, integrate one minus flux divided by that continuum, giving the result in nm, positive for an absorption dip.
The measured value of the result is 0.18 nm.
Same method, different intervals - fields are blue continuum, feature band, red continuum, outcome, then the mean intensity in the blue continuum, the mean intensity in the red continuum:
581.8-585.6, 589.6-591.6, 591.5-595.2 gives 0.15 nm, 148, 144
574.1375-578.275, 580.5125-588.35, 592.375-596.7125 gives -0.11 nm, 142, 143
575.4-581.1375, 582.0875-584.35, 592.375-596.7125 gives -0.07 nm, 142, 143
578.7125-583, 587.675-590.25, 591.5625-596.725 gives 0.35 nm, 148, 143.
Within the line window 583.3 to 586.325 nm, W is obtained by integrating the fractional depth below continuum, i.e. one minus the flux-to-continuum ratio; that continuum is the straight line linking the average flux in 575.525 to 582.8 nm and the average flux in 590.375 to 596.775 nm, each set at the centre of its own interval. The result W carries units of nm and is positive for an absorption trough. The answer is -0.02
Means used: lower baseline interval 145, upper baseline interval 142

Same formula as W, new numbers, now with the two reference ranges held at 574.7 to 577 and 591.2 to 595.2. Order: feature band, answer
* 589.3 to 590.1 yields 0.13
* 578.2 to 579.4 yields 0.06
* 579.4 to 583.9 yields -0.14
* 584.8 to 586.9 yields 0.03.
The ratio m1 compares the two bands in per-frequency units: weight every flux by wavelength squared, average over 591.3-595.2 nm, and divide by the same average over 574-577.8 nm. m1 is 1.06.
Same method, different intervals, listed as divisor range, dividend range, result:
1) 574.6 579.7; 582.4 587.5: 1.04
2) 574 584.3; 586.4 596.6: 0.99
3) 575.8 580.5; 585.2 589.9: 0.97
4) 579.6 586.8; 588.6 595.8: 0.96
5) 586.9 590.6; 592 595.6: 1.13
